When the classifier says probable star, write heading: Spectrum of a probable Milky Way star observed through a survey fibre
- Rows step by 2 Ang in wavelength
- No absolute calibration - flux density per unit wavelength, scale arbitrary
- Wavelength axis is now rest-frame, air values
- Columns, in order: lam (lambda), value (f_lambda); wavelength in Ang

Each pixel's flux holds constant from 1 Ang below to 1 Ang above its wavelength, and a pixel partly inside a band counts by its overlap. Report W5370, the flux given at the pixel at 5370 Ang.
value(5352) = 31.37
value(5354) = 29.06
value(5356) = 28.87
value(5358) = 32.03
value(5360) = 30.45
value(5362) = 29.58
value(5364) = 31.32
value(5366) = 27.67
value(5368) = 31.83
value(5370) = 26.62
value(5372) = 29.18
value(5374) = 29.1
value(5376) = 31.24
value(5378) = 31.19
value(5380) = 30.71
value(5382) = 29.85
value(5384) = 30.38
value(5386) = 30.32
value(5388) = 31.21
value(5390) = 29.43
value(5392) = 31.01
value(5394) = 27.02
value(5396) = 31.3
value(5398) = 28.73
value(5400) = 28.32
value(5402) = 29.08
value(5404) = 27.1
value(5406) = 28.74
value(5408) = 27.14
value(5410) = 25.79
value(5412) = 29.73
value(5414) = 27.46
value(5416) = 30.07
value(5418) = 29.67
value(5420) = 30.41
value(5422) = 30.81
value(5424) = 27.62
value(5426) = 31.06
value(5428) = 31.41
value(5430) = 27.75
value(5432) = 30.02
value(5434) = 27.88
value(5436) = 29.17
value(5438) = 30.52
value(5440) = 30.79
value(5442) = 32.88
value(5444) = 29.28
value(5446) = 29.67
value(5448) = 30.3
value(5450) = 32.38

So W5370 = 26.62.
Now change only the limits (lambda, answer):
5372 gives 29.18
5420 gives 30.41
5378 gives 31.19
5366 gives 27.67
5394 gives 27.02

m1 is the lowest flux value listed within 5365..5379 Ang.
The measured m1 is 26.62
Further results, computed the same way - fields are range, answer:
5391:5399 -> 27.02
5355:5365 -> 28.87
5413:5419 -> 27.46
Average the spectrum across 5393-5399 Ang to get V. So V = 29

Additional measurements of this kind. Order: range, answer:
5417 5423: 30.3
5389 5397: 29.7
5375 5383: 30.7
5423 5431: 29.5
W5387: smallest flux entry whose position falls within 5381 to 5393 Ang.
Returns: 29.43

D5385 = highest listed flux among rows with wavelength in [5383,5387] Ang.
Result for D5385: 30.38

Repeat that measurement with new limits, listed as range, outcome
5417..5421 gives 30.41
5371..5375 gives 29.18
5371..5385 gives 31.24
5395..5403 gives 31.3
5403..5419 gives 30.07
